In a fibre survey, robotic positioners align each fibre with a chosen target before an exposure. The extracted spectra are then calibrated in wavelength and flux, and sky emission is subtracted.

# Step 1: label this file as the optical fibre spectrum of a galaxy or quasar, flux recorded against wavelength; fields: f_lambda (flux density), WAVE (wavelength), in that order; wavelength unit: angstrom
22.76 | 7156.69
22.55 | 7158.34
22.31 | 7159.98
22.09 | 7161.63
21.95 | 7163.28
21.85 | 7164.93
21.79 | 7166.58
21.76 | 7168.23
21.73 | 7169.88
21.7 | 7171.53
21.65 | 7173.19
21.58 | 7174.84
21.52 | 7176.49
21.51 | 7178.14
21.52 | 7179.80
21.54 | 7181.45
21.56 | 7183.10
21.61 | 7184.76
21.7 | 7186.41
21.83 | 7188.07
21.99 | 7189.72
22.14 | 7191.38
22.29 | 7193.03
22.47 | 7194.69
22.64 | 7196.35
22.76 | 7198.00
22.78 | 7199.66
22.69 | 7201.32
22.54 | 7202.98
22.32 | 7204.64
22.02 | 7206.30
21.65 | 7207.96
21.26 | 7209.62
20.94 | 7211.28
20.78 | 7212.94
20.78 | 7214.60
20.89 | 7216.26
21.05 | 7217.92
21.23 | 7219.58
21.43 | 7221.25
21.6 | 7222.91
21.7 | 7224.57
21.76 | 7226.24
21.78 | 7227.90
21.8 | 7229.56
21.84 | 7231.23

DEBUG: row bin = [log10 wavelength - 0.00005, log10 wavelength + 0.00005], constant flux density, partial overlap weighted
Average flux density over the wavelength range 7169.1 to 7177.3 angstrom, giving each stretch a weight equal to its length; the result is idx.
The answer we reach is 21.6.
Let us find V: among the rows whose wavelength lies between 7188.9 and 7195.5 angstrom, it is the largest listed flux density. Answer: 22.47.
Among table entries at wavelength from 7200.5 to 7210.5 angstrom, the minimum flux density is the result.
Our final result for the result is 21.26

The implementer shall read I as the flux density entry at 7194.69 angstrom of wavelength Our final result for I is 22.47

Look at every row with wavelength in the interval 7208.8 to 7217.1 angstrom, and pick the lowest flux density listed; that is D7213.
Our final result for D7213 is 20.78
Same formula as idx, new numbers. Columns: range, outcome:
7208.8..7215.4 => 20.9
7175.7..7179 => 21.5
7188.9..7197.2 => 22.3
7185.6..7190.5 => 21.8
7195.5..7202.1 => 22.7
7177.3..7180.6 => 21.5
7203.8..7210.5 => 21.8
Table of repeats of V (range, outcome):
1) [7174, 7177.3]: 21.58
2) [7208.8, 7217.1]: 21.26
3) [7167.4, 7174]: 21.76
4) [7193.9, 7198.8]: 22.76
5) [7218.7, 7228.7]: 21.78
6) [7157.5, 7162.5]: 22.55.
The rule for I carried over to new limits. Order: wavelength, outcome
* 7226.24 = 21.76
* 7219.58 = 21.23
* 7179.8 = 21.52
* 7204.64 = 22.32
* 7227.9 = 21.78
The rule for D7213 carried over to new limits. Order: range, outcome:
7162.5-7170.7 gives 21.73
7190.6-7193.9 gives 22.14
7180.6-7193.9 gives 21.54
